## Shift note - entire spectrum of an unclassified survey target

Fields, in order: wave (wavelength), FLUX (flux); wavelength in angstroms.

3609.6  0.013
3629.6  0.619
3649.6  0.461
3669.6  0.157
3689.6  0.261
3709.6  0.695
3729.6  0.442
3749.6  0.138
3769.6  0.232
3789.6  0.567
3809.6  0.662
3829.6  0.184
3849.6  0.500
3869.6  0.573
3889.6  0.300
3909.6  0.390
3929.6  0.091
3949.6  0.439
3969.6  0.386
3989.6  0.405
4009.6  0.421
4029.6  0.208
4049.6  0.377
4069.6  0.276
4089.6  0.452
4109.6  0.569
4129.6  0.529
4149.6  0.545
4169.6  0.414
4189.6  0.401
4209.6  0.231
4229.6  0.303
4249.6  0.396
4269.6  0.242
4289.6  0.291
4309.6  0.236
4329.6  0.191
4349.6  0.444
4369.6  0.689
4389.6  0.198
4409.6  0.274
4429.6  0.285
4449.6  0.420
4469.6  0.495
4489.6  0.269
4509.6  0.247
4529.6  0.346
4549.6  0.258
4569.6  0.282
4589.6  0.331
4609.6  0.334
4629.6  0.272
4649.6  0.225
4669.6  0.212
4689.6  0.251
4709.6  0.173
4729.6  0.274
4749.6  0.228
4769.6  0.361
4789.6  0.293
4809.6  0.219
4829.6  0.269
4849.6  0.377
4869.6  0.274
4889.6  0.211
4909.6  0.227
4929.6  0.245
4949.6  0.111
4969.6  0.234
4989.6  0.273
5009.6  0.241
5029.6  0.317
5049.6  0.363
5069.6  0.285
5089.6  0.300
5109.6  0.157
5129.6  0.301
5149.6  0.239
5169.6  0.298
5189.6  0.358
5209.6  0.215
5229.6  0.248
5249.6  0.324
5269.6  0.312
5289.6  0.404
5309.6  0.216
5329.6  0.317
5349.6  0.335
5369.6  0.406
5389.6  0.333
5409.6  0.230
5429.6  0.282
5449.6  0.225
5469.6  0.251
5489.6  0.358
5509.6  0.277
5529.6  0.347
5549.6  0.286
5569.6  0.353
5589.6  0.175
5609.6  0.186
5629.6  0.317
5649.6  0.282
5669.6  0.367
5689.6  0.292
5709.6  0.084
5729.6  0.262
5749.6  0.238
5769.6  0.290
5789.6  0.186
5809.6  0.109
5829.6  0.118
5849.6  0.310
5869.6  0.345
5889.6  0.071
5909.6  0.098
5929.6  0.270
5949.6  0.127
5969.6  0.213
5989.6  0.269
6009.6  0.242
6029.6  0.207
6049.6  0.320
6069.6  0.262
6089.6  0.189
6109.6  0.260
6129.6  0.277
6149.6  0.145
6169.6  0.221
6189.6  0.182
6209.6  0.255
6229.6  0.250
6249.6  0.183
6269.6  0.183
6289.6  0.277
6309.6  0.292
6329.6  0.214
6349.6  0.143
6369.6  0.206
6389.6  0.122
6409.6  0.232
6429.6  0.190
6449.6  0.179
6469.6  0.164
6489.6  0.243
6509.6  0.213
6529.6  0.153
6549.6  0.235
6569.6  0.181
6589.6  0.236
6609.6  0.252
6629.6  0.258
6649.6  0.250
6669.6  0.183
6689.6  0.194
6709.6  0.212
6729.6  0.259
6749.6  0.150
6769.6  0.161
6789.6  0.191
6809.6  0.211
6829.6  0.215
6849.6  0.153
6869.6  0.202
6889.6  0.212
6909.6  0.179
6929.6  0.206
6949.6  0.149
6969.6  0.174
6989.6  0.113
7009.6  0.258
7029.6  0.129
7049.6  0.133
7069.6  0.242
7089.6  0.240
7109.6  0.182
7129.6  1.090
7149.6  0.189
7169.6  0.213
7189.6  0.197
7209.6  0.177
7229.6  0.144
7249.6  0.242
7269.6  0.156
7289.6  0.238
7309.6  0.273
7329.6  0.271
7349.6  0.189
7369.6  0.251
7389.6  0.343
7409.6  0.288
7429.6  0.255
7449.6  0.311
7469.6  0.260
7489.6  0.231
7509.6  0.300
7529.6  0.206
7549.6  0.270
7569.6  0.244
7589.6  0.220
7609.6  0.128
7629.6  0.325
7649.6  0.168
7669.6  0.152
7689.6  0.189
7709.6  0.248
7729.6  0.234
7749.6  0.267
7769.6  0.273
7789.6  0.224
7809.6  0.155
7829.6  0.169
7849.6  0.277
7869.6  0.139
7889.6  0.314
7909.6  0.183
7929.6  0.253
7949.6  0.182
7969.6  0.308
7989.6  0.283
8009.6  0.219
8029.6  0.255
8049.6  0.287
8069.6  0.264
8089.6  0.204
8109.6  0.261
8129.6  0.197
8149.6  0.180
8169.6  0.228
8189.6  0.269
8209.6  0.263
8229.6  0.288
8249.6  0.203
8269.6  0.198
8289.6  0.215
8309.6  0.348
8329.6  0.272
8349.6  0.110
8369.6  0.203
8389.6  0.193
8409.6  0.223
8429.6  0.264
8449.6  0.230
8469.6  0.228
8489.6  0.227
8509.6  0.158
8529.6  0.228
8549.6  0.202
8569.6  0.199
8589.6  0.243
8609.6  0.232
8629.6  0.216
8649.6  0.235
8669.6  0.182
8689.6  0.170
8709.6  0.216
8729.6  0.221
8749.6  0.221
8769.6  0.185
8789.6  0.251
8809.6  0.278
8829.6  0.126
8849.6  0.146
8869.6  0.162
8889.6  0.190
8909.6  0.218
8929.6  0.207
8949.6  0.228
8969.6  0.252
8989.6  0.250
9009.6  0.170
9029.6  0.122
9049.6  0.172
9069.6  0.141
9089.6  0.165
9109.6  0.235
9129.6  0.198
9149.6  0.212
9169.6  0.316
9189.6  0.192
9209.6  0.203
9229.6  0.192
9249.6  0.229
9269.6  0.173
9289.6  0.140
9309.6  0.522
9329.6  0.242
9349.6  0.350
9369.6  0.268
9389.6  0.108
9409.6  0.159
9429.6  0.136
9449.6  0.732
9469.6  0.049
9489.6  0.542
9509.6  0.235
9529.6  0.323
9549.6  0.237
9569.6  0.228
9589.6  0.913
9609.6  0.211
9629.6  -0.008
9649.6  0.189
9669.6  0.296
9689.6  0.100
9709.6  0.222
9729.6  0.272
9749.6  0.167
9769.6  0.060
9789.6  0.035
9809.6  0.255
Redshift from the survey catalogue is 0.913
